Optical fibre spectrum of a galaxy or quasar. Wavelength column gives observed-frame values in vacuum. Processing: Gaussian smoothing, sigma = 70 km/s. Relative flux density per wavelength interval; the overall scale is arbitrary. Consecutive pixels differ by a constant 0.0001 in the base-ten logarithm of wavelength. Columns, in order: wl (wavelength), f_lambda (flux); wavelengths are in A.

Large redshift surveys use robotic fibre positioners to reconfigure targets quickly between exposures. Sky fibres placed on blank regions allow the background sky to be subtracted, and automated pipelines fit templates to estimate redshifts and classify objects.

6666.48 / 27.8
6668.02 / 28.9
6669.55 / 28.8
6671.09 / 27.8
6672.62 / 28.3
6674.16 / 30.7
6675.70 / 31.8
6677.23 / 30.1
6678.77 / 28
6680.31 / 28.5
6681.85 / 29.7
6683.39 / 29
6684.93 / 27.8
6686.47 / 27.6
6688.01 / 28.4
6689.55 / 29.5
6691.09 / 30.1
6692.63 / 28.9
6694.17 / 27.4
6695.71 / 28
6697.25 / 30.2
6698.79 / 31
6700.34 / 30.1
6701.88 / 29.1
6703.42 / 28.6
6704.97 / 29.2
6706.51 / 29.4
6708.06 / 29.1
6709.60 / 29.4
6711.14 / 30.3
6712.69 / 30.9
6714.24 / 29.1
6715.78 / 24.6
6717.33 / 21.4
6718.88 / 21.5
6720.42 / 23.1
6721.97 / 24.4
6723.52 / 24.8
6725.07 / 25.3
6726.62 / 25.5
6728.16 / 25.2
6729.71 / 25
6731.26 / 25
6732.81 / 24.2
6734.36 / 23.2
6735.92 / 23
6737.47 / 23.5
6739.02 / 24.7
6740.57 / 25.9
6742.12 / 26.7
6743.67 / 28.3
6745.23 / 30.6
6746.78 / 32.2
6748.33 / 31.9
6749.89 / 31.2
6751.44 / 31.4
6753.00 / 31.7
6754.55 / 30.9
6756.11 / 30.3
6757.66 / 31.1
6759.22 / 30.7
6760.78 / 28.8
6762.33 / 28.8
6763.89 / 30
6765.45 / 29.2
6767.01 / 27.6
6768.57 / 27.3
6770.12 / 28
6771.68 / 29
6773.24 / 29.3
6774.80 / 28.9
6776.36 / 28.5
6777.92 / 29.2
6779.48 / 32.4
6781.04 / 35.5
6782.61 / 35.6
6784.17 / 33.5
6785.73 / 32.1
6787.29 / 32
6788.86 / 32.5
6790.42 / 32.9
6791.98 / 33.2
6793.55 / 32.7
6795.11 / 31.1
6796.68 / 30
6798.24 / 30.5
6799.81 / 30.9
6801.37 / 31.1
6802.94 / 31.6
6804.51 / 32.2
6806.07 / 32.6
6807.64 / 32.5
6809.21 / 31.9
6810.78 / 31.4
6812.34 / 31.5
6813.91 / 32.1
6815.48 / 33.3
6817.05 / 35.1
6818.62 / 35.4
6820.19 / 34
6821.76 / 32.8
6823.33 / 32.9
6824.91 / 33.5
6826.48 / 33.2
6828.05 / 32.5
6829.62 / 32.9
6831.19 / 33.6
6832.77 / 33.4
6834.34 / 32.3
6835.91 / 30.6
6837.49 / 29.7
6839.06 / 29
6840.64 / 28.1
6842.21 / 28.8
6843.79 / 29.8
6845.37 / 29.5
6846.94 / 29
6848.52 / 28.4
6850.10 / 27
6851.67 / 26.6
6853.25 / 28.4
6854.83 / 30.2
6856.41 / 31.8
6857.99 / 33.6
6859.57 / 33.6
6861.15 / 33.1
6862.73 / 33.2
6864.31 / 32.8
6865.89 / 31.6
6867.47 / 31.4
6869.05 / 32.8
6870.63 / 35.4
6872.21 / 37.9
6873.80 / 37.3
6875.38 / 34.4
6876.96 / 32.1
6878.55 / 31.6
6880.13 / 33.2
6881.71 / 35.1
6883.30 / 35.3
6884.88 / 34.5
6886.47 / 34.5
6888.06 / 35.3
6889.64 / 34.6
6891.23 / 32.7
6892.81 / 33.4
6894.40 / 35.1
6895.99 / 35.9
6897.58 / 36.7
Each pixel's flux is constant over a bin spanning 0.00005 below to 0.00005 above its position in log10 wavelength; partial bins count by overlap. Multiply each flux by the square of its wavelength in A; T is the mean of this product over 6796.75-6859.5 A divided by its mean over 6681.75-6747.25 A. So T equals 1.2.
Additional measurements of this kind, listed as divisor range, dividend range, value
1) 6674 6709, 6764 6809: 1.10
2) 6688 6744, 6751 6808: 1.18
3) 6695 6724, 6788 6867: 1.19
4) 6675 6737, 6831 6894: 1.23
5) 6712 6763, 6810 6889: 1.23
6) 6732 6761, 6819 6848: 1.13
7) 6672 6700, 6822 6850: 1.11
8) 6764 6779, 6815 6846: 1.13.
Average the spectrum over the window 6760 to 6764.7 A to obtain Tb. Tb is 29.2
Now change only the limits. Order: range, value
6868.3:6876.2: 35.6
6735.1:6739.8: 23.7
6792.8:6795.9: 31.9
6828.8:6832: 33.2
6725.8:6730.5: 25.3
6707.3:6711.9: 29.7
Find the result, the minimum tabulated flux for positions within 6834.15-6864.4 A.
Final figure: 26.6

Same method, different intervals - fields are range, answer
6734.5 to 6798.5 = 23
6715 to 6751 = 21.4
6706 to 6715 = 29.1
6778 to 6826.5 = 30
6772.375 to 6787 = 28.5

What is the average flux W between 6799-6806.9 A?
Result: 31.7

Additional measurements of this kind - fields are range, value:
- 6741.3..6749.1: 29.9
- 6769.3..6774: 28.8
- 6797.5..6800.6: 30.7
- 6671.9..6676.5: 30.3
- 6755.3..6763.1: 29.9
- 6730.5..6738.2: 23.8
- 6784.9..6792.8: 32.5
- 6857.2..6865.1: 33.3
